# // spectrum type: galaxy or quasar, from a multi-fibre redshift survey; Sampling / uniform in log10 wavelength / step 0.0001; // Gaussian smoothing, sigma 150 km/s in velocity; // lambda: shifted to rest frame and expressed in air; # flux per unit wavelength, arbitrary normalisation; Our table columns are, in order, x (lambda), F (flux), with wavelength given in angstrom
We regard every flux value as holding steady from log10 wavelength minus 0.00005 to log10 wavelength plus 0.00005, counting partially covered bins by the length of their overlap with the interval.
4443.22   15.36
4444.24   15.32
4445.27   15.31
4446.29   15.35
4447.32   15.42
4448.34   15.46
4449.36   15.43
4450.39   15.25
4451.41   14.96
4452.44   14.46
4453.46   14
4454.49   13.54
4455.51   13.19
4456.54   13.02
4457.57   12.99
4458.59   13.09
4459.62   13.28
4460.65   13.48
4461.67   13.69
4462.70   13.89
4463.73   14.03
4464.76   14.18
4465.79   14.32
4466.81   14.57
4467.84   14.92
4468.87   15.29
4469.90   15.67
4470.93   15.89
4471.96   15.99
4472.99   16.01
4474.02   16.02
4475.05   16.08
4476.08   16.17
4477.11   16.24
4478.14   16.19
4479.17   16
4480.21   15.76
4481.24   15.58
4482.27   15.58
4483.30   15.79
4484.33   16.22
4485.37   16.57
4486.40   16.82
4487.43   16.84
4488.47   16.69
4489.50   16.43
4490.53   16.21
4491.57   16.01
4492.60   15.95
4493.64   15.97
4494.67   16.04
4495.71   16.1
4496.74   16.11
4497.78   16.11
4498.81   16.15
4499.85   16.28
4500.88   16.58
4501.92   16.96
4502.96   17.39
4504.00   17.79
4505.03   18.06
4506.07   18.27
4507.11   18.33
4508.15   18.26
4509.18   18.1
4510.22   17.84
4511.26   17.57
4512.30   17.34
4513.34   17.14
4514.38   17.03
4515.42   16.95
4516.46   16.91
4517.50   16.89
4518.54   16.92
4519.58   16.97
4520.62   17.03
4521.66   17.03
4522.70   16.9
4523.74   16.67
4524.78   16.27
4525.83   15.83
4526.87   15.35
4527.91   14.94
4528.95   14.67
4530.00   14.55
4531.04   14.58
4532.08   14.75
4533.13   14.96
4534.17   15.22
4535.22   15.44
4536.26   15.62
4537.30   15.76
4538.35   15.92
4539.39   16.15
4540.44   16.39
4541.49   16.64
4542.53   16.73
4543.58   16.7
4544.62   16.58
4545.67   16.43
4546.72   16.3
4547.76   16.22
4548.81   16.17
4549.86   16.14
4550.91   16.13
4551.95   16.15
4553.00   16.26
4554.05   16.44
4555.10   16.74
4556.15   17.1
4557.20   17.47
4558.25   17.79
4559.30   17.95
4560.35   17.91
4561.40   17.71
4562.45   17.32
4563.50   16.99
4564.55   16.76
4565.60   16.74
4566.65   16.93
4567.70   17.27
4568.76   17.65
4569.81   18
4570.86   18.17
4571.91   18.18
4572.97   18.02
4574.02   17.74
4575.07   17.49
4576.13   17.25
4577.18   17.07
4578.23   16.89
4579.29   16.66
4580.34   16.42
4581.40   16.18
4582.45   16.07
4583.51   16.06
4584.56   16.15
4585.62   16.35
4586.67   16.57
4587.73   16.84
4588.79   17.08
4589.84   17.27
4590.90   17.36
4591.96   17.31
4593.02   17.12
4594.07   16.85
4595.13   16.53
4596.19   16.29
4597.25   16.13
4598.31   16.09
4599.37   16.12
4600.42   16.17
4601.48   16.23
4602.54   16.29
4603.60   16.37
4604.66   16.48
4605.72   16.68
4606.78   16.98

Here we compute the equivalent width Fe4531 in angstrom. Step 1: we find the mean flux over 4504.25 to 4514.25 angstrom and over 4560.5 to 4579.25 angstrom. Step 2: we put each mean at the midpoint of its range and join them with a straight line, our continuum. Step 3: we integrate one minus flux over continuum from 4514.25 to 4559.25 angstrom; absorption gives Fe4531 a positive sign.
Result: 3.6 angstrom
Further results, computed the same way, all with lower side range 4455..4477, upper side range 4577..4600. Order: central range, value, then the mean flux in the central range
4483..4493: -0.9 angstrom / 16.4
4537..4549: -0.4 angstrom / 16.3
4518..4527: -0.6 angstrom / 16.6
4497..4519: -2.9 angstrom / 17.3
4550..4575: -1.7 angstrom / 17.3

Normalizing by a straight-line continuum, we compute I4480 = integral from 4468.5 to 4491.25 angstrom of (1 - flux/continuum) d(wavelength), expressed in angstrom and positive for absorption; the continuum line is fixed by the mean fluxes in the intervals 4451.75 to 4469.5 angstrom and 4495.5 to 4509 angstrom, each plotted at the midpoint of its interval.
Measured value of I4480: -1.0 angstrom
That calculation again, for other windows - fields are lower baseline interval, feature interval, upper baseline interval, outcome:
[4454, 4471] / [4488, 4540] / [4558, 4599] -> -3.79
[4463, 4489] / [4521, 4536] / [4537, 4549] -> 0.63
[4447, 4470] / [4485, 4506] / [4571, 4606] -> -2.30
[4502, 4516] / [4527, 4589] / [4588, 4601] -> 1.98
